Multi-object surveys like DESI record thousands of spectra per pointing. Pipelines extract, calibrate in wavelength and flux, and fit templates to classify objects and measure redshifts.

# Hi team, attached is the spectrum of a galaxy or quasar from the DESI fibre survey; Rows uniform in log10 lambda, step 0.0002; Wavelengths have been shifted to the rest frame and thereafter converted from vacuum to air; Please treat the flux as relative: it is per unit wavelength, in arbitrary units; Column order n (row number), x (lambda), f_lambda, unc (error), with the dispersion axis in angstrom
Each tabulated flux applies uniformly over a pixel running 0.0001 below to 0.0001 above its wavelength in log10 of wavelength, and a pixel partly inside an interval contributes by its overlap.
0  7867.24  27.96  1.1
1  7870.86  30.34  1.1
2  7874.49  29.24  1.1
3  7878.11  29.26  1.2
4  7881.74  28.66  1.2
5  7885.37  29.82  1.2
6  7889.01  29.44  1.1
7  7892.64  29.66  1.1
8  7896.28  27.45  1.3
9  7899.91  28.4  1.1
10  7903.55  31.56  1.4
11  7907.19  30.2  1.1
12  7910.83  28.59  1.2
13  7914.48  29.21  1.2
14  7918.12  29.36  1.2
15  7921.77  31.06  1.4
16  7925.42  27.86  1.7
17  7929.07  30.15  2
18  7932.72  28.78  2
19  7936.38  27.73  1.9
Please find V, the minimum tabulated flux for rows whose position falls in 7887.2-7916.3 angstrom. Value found 27.45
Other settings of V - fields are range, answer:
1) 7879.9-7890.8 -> 28.66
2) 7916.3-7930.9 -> 27.86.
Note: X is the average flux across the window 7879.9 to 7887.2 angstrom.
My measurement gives 29.2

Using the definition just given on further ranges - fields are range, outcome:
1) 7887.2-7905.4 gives 29.3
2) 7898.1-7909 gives 30.1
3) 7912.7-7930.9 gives 29.5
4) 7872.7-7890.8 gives 29.3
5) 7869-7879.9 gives 29.6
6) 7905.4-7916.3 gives 29.3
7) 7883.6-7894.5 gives 29.6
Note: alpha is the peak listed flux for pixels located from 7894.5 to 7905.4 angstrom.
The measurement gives 31.56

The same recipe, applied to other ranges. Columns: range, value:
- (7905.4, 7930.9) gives 31.06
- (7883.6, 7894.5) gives 29.82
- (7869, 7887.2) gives 30.34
